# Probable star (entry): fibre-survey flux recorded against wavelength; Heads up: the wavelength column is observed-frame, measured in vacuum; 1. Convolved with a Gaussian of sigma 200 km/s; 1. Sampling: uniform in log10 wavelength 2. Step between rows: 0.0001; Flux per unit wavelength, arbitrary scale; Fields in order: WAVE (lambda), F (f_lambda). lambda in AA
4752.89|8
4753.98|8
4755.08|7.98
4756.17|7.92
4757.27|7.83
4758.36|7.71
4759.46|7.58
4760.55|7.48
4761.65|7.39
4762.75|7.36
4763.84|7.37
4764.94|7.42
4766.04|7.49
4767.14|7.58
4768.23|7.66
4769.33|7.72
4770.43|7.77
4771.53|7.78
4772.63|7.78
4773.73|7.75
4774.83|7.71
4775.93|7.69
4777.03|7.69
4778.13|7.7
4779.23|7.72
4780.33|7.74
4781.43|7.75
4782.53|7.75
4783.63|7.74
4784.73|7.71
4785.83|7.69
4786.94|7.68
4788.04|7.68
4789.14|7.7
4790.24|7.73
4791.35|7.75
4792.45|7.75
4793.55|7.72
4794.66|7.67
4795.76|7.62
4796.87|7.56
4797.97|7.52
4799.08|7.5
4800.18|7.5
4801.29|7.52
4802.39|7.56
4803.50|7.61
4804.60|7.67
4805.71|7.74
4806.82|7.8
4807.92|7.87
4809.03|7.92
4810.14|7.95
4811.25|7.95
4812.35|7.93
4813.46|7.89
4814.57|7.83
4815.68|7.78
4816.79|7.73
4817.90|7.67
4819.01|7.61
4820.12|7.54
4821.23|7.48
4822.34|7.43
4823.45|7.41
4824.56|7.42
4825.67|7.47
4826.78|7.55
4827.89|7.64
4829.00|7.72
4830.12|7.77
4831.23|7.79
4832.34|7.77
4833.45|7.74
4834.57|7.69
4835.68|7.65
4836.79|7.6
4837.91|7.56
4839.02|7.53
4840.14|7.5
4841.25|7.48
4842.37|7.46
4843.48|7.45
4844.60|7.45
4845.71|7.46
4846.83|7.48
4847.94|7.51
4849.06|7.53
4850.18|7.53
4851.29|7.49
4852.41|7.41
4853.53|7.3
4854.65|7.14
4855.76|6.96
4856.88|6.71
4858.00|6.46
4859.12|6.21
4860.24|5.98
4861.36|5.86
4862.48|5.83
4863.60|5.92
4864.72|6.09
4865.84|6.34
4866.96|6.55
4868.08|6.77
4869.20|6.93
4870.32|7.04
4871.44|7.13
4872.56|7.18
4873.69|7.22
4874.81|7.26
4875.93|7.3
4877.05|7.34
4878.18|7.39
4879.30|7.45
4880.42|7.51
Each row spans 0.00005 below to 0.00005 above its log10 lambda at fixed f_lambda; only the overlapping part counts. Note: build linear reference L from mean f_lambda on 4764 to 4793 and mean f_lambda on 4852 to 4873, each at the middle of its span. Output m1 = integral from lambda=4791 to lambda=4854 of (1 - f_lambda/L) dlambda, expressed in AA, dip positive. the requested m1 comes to -4.4 AA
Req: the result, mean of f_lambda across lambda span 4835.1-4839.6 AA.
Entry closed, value 7.58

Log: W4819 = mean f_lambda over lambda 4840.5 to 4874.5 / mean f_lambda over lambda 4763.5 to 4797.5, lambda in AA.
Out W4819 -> 0.90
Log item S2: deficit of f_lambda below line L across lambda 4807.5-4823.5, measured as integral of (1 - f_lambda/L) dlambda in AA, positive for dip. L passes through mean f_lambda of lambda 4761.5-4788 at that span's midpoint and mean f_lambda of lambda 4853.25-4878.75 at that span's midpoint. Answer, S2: -1.1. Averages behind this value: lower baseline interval 7.66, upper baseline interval 6.73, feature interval 7.74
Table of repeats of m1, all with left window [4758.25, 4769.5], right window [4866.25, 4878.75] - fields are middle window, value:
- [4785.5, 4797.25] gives -0.5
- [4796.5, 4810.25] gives -0.6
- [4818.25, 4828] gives -0.3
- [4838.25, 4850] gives -0.5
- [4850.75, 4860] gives 0.3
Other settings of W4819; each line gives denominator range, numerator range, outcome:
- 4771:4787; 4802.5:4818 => 1.01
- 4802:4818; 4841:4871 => 0.88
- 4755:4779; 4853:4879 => 0.88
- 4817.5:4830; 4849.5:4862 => 0.90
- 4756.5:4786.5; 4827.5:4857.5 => 0.98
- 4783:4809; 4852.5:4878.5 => 0.88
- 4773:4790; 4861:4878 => 0.87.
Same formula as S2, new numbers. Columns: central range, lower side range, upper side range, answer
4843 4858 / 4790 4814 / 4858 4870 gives -1.6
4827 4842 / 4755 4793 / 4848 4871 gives -1.4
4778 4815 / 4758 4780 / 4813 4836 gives -0.4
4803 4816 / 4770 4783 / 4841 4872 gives -0.8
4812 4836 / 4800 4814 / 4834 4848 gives 0.0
